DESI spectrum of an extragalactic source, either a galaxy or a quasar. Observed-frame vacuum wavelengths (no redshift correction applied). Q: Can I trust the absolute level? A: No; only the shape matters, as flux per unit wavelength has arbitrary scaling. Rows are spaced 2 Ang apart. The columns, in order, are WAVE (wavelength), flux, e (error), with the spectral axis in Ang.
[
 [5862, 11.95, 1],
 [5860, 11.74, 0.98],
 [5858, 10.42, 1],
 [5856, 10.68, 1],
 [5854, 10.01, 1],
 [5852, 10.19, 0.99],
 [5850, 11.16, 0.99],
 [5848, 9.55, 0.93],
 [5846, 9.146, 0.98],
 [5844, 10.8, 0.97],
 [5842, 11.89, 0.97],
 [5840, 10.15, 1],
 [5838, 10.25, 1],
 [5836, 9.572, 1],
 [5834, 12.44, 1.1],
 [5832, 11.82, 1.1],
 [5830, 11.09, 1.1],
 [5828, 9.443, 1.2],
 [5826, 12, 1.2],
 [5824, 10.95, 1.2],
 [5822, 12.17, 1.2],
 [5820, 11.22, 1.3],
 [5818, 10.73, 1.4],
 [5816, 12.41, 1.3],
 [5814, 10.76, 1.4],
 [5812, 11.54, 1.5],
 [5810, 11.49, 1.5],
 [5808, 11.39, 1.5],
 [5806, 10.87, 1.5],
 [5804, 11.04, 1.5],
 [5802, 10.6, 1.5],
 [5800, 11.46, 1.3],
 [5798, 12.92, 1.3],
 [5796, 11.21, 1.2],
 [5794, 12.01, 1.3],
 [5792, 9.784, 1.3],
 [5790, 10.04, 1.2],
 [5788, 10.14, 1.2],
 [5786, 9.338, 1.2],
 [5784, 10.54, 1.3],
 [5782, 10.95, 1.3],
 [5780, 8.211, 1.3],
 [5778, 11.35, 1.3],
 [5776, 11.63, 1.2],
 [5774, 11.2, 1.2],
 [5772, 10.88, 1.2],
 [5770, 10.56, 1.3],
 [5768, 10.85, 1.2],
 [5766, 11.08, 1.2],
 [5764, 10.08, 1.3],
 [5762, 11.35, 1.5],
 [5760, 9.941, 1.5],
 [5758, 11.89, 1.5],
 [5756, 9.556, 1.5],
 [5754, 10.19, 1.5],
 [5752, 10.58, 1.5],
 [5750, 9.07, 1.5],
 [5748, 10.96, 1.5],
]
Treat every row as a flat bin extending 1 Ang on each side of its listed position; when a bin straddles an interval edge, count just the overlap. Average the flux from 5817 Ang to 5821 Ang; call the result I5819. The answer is 11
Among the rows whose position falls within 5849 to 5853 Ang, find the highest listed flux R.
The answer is 11.16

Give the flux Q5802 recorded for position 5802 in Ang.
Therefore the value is 10.6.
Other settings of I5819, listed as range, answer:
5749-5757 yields 9.85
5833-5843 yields 10.9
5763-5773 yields 10.7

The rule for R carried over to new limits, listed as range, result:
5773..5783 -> 11.63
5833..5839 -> 12.44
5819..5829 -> 12.17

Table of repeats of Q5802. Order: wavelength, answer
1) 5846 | 9.146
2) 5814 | 10.76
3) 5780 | 8.211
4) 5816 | 12.41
